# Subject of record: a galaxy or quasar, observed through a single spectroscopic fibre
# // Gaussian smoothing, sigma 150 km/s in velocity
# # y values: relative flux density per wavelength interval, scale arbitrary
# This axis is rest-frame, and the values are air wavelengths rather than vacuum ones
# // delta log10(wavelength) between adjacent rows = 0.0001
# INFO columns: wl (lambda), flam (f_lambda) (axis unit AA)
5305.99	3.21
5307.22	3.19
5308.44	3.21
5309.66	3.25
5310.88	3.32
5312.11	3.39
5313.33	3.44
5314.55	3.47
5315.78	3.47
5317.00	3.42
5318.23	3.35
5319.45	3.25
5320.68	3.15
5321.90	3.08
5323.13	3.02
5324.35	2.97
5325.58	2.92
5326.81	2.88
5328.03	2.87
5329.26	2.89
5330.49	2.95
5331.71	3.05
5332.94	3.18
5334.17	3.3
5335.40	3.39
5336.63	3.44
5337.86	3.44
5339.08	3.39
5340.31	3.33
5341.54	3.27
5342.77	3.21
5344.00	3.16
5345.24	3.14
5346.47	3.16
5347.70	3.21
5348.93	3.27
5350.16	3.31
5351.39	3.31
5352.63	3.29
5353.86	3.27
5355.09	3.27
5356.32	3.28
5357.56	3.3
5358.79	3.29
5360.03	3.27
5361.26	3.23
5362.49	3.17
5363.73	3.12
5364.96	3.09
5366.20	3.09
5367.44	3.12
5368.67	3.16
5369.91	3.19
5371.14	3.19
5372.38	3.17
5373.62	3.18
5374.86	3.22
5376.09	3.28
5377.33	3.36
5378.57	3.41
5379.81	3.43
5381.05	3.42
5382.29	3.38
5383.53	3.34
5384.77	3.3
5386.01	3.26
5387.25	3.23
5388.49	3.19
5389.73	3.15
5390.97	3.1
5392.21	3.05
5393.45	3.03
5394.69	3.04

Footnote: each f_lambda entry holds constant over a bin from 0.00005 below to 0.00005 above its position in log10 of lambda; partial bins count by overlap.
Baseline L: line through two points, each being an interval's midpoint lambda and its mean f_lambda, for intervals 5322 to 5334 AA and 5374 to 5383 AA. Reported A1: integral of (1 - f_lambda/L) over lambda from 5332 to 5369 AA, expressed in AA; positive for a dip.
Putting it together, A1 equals -1.19 AA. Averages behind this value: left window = 2.99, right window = 3.35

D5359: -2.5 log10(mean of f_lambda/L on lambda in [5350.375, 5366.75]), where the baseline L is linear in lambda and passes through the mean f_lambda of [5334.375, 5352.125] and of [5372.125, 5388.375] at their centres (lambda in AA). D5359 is 0.02 mag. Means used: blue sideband 3.29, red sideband 3.3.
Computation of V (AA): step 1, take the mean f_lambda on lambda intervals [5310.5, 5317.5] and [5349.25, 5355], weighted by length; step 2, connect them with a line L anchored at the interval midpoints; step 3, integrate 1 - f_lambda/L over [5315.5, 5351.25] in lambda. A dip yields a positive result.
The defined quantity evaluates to 1.8 AA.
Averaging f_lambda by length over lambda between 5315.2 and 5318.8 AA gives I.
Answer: 3.41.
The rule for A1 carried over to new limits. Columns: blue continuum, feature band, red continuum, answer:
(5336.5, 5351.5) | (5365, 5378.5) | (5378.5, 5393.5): 0.3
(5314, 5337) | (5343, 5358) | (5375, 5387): 0.0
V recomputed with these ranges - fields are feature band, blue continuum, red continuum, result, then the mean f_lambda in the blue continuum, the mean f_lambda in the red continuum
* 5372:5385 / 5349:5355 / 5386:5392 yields -0.5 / 3.29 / 3.17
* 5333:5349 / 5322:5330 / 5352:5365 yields -1.1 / 2.93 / 3.24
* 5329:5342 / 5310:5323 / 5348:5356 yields 0.2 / 3.32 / 3.29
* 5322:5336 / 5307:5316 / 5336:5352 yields 1.1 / 3.34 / 3.28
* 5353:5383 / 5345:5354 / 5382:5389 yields 0.2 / 3.25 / 3.28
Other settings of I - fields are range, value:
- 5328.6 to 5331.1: 2.92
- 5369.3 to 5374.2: 3.18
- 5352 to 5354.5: 3.28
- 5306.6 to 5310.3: 3.22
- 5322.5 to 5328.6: 2.93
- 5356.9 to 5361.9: 3.27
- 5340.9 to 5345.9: 3.19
